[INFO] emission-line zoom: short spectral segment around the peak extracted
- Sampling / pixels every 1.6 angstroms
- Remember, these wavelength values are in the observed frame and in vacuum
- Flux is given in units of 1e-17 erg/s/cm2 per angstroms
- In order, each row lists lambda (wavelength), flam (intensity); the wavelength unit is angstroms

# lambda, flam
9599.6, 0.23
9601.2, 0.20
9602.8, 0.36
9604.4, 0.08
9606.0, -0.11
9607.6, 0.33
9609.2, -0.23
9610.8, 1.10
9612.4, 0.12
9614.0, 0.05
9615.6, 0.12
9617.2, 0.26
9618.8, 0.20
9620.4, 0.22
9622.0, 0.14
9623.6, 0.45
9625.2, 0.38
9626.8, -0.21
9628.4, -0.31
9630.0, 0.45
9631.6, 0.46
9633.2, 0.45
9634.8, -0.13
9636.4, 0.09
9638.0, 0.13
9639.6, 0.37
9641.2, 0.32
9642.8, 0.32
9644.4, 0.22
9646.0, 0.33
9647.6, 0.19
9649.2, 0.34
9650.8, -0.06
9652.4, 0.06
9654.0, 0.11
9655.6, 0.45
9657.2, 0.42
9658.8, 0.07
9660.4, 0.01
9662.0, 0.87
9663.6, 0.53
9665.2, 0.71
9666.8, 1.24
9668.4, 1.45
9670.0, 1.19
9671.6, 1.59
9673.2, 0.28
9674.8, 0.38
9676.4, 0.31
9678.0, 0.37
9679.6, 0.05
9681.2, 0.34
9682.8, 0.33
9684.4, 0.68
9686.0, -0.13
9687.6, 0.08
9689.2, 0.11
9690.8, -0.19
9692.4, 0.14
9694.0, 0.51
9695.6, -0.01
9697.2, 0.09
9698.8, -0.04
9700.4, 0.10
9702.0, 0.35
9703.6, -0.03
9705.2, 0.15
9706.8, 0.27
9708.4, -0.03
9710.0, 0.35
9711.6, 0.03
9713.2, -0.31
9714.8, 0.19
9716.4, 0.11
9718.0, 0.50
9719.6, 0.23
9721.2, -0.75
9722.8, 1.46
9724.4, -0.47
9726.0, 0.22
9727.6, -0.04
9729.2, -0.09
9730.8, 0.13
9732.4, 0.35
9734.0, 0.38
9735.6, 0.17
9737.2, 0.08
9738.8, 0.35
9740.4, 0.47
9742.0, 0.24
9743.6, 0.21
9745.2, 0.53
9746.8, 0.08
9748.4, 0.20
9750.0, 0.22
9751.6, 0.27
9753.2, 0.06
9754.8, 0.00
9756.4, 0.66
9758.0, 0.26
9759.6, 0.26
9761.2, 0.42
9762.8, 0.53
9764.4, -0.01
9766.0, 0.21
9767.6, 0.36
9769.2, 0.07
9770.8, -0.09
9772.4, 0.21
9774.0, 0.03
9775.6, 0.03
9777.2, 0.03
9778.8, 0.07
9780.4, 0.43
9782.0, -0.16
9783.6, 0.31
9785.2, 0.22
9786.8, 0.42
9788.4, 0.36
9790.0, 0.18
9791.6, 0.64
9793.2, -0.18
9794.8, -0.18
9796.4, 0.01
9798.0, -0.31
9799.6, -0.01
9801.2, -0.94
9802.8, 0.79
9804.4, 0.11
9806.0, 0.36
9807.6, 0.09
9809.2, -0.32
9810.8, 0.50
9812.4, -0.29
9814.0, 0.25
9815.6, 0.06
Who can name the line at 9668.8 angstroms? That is [O III] 5007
